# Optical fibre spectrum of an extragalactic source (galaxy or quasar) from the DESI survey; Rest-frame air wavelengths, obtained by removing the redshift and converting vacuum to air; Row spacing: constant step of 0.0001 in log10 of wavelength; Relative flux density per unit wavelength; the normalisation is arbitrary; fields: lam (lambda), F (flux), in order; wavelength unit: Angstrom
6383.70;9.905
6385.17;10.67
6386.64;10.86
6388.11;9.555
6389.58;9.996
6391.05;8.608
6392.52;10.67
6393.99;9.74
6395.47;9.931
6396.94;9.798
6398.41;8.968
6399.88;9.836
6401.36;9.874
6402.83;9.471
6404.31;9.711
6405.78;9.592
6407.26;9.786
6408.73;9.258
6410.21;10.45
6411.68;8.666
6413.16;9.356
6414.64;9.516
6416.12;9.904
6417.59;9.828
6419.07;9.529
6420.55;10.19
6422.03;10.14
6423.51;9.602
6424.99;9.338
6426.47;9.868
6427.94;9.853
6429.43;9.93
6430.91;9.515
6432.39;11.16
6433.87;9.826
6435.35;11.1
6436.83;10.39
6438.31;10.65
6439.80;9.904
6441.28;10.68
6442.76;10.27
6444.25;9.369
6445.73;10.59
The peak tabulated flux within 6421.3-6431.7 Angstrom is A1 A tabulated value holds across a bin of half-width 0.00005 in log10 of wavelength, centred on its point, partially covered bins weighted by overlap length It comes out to 10.14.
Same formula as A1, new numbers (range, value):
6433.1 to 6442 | 11.1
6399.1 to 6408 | 9.874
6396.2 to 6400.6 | 9.836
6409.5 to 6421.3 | 10.45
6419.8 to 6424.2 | 10.19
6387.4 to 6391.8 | 9.996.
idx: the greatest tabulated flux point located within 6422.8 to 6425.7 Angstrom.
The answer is 9.602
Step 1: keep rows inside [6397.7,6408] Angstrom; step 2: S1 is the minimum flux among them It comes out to 8.968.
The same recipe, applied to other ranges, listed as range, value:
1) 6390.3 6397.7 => 8.608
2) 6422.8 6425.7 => 9.338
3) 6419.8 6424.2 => 9.602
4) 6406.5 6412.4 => 8.666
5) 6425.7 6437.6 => 9.515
